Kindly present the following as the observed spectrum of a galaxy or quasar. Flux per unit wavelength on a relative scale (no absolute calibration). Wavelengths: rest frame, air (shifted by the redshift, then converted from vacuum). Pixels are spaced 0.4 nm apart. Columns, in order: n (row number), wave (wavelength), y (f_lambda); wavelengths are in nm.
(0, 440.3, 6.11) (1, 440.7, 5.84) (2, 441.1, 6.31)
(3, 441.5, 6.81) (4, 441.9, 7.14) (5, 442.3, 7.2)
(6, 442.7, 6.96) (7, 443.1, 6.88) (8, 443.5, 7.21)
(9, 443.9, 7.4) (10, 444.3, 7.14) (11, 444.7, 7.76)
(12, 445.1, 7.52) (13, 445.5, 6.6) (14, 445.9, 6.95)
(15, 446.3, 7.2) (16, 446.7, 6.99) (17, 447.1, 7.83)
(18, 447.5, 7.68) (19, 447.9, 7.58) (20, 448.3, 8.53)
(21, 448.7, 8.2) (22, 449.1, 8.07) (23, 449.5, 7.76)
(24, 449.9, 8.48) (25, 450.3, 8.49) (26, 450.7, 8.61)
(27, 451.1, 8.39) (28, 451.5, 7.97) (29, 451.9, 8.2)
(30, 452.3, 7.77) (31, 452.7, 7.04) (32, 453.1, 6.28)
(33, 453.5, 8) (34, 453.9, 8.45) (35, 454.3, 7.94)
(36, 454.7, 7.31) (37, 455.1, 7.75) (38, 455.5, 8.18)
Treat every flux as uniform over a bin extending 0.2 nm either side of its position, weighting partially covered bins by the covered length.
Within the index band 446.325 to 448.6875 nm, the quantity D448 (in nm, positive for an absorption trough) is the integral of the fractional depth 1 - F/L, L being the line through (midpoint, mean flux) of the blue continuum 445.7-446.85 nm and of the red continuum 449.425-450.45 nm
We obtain -0.079 nm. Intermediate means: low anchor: 7.05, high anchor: 8.29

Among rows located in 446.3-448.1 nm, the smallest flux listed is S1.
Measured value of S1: 6.99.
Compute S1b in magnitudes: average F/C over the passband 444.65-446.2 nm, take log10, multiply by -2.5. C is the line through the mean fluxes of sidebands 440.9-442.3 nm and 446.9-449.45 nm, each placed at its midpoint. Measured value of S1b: 0.05 mag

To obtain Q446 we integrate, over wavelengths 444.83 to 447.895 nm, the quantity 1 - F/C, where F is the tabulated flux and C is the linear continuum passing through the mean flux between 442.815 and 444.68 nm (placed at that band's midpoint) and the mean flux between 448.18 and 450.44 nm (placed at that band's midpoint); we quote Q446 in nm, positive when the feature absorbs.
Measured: 0.16 nm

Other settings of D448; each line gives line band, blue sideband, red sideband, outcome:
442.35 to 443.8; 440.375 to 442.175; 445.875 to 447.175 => -0.064 nm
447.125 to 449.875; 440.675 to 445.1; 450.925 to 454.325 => -0.197 nm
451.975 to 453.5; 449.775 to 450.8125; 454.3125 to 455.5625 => 0.161 nm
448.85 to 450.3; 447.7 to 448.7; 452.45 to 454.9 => -0.041 nm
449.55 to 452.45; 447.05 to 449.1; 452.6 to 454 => -0.226 nm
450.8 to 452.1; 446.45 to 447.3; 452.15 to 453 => -0.168 nm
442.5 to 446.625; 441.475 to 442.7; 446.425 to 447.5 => 0.058 nm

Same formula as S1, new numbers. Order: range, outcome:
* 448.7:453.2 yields 6.28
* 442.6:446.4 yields 6.6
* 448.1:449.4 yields 8.07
